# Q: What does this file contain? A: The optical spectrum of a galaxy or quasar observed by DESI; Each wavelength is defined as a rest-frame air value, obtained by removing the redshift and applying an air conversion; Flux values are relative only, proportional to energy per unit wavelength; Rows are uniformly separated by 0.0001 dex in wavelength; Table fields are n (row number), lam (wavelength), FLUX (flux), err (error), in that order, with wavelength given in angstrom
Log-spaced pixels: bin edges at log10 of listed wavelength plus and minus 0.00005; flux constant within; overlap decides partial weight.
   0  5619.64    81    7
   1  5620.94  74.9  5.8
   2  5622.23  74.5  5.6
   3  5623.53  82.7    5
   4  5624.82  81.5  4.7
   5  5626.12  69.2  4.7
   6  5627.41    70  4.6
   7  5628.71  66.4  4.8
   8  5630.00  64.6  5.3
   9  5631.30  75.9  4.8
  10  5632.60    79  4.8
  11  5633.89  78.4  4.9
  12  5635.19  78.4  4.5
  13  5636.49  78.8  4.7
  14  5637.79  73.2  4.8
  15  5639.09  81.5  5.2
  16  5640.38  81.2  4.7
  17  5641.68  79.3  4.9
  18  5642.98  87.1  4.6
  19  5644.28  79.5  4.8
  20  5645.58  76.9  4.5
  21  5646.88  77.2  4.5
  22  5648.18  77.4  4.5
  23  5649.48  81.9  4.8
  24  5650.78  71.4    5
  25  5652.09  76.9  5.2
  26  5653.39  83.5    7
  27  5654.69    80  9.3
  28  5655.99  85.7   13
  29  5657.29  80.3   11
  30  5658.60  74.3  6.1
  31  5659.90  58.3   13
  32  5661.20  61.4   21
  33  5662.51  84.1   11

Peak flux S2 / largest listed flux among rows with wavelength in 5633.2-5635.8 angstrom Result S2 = 78.4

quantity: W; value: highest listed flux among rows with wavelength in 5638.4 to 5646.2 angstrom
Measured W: 87.1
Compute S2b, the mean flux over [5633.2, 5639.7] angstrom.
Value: 78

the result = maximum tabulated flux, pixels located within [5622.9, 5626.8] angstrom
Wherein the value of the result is 82.7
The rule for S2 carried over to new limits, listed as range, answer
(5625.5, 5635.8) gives 79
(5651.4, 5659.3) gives 85.7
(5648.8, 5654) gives 83.5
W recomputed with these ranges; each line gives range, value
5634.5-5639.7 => 81.5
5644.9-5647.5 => 77.2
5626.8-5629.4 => 70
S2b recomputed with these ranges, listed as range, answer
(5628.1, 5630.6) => 65.7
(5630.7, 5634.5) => 77.9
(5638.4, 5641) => 81.4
